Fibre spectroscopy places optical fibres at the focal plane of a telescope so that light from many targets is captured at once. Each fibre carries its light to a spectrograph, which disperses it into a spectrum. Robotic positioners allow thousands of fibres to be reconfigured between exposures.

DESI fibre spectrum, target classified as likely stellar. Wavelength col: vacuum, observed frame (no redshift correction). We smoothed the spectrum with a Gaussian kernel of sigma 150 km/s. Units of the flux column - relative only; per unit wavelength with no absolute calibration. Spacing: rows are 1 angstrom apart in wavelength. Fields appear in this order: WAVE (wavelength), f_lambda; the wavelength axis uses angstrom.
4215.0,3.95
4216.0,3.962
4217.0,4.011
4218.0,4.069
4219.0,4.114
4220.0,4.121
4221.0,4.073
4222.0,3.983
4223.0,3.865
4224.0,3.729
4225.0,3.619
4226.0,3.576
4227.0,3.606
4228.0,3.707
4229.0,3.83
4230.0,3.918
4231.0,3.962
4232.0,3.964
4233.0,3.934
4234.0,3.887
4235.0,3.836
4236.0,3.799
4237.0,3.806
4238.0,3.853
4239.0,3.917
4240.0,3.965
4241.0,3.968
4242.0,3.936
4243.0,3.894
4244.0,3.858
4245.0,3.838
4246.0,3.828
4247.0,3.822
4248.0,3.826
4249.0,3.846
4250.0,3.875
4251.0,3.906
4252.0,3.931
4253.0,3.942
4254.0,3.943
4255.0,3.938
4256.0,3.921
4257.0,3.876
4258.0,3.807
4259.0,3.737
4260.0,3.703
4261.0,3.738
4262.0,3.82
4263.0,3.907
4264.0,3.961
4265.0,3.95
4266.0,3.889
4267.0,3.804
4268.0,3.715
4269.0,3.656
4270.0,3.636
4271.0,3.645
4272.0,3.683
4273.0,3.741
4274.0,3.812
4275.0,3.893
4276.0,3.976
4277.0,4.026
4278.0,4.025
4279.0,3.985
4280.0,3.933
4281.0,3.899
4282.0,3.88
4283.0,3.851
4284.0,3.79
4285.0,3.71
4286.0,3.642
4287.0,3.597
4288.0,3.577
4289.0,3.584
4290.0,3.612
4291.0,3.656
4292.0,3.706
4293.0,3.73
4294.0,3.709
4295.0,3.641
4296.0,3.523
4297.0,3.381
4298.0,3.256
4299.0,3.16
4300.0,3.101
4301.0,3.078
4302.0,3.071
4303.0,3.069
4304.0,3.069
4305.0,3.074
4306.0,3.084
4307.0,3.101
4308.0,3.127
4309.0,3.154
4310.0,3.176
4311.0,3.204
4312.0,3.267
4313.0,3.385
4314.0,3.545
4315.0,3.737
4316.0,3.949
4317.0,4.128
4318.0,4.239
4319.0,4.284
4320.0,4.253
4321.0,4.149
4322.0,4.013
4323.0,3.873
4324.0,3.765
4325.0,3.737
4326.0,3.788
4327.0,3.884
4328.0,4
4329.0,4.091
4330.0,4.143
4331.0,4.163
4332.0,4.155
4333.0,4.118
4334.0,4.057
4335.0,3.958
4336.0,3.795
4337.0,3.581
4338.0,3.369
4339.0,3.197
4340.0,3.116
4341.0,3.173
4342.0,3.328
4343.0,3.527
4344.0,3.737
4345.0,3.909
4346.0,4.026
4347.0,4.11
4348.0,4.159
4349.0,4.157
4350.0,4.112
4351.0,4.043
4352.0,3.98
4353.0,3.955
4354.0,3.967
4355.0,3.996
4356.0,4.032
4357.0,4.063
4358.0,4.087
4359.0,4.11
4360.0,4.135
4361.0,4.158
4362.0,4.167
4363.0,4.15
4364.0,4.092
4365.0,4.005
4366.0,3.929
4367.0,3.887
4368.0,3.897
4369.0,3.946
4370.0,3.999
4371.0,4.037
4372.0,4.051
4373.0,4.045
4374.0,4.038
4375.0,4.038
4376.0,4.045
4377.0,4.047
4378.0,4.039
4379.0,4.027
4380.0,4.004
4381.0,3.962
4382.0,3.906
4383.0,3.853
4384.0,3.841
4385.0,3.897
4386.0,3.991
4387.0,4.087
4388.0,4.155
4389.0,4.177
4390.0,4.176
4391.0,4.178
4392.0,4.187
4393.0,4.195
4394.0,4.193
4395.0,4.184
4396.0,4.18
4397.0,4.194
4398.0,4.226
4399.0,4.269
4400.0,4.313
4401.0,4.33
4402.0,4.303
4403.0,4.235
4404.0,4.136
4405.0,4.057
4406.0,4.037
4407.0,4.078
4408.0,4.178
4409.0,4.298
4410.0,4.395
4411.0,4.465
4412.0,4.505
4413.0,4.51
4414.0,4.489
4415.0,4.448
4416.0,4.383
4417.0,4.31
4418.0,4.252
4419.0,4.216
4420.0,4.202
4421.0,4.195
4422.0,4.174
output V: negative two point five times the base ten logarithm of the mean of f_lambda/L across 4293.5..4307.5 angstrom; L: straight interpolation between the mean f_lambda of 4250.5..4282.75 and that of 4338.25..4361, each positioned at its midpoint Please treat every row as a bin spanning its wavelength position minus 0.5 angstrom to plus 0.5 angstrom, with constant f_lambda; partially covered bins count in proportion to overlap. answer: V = 0.19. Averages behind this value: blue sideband 3.85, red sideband 3.86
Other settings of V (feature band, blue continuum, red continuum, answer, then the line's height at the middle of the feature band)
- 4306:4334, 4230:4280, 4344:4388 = 0.05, 3.96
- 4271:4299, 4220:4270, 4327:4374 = 0.05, 3.88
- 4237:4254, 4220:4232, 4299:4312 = -0.07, 3.65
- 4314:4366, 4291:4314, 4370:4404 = -0.08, 3.65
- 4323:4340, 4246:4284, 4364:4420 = 0.04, 4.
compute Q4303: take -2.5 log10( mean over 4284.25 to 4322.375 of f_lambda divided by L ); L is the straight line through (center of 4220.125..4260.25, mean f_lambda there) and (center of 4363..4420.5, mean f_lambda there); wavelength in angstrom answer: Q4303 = 0.13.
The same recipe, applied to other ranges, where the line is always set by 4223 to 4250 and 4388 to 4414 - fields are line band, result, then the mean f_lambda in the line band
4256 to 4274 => 0.03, 3.79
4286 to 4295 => 0.09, 3.65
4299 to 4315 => 0.25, 3.18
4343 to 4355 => 0.03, 3.99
